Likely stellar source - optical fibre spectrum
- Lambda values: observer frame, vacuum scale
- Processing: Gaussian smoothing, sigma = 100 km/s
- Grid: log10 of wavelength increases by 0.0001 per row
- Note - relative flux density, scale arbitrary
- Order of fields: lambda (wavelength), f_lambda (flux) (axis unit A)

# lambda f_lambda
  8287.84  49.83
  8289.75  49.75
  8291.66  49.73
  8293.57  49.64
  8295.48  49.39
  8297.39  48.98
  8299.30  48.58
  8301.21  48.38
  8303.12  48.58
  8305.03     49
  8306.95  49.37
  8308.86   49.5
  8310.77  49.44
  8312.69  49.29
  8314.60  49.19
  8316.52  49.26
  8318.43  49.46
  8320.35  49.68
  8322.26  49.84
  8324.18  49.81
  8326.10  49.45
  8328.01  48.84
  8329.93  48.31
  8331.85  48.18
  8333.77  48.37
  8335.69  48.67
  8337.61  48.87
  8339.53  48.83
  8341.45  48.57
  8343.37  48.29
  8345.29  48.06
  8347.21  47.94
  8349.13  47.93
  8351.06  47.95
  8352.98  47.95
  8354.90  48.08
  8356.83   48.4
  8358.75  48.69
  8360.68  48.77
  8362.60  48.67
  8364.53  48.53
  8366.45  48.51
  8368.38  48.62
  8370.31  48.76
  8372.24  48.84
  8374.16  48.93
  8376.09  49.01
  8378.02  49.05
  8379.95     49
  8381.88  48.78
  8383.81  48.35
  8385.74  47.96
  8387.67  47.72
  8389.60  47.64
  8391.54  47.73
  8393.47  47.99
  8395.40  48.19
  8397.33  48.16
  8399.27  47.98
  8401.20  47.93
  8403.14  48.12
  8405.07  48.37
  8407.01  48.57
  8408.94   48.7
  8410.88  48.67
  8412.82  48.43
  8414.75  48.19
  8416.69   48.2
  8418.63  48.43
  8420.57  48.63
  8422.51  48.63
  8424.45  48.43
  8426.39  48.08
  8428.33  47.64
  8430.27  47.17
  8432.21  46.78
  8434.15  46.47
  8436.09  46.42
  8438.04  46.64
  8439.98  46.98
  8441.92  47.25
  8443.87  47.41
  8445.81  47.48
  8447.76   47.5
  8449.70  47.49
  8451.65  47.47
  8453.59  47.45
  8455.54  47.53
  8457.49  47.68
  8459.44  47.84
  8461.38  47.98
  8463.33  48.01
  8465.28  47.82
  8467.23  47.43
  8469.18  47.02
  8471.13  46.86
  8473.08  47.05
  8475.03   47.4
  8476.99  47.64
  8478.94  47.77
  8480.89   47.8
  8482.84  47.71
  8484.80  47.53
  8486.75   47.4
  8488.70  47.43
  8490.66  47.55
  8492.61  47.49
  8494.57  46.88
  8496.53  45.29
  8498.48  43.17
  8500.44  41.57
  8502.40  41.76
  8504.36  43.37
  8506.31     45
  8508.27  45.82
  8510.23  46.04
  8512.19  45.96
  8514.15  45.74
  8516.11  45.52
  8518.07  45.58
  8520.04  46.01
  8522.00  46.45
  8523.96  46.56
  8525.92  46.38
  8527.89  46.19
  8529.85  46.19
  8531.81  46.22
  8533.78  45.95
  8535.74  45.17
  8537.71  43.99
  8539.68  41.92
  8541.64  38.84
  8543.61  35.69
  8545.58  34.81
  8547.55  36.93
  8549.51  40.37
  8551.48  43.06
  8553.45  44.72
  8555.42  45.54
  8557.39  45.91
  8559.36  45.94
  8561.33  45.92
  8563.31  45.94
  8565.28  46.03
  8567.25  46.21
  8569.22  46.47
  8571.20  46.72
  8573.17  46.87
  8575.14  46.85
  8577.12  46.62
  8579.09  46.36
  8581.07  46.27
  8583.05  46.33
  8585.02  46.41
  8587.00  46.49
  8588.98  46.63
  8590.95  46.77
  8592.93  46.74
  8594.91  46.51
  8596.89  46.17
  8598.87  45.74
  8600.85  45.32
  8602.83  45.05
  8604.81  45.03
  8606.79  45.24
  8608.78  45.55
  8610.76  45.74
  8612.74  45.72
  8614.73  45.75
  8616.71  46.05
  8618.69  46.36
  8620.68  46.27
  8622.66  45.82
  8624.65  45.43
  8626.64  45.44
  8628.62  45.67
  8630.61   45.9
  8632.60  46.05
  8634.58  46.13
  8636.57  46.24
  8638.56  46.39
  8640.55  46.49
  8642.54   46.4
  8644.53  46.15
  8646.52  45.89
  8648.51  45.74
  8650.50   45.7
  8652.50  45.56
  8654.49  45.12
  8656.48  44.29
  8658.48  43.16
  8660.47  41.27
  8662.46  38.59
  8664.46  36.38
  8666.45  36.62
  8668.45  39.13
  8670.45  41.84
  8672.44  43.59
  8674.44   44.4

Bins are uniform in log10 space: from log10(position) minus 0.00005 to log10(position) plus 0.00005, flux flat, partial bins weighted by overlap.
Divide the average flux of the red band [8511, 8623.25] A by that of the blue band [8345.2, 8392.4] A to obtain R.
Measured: 0.93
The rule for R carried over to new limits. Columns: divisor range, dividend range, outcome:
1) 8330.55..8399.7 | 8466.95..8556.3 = 0.93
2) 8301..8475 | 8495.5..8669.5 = 0.93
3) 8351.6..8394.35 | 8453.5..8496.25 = 0.98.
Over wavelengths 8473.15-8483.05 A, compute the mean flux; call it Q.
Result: 47.6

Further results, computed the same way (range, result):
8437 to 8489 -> 47.5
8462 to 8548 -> 45.3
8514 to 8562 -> 43.8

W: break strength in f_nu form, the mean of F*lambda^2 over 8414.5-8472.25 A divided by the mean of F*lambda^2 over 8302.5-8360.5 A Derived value 1.00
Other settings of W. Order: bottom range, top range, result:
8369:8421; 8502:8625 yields 0.97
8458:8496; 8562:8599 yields 1.00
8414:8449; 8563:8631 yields 1.01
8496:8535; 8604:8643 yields 1.04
